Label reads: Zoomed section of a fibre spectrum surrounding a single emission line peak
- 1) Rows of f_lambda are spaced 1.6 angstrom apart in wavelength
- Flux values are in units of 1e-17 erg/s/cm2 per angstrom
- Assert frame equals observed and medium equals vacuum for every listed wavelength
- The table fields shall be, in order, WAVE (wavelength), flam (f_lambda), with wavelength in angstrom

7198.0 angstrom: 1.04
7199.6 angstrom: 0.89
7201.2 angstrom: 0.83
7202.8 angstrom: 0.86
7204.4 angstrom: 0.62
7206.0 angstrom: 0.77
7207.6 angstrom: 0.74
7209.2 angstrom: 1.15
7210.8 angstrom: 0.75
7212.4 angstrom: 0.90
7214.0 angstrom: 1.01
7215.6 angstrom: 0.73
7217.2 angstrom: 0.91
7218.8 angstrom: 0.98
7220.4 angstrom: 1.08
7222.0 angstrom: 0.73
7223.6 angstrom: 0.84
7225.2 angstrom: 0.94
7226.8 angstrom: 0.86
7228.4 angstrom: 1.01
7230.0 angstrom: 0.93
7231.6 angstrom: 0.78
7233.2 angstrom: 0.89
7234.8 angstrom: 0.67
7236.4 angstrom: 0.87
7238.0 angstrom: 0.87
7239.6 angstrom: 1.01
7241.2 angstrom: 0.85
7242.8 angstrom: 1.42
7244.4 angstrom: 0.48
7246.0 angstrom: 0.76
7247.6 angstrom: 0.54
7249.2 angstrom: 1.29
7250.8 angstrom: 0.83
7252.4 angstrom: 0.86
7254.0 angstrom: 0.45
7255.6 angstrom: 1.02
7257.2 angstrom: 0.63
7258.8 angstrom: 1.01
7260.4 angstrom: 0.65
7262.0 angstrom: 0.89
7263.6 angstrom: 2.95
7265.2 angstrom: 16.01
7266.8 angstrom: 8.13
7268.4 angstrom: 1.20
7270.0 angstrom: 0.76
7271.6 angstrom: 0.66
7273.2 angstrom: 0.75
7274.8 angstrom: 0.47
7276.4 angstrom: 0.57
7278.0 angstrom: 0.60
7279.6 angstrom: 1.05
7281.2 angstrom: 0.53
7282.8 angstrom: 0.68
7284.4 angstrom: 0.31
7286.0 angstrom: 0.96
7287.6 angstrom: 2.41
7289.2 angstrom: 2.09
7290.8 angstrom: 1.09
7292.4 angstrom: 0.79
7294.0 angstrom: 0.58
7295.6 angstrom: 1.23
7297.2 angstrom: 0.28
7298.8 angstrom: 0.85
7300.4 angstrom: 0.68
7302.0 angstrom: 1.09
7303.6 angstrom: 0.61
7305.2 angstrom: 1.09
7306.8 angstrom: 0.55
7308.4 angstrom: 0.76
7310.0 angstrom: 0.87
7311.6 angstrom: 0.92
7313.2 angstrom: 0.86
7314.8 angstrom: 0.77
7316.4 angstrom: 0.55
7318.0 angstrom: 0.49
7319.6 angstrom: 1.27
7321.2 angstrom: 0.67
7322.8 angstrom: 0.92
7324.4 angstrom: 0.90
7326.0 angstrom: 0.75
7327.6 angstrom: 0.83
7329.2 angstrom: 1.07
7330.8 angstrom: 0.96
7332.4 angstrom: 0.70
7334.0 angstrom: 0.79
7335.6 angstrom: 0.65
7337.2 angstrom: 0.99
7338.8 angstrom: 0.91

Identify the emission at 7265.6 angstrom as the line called H-alpha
